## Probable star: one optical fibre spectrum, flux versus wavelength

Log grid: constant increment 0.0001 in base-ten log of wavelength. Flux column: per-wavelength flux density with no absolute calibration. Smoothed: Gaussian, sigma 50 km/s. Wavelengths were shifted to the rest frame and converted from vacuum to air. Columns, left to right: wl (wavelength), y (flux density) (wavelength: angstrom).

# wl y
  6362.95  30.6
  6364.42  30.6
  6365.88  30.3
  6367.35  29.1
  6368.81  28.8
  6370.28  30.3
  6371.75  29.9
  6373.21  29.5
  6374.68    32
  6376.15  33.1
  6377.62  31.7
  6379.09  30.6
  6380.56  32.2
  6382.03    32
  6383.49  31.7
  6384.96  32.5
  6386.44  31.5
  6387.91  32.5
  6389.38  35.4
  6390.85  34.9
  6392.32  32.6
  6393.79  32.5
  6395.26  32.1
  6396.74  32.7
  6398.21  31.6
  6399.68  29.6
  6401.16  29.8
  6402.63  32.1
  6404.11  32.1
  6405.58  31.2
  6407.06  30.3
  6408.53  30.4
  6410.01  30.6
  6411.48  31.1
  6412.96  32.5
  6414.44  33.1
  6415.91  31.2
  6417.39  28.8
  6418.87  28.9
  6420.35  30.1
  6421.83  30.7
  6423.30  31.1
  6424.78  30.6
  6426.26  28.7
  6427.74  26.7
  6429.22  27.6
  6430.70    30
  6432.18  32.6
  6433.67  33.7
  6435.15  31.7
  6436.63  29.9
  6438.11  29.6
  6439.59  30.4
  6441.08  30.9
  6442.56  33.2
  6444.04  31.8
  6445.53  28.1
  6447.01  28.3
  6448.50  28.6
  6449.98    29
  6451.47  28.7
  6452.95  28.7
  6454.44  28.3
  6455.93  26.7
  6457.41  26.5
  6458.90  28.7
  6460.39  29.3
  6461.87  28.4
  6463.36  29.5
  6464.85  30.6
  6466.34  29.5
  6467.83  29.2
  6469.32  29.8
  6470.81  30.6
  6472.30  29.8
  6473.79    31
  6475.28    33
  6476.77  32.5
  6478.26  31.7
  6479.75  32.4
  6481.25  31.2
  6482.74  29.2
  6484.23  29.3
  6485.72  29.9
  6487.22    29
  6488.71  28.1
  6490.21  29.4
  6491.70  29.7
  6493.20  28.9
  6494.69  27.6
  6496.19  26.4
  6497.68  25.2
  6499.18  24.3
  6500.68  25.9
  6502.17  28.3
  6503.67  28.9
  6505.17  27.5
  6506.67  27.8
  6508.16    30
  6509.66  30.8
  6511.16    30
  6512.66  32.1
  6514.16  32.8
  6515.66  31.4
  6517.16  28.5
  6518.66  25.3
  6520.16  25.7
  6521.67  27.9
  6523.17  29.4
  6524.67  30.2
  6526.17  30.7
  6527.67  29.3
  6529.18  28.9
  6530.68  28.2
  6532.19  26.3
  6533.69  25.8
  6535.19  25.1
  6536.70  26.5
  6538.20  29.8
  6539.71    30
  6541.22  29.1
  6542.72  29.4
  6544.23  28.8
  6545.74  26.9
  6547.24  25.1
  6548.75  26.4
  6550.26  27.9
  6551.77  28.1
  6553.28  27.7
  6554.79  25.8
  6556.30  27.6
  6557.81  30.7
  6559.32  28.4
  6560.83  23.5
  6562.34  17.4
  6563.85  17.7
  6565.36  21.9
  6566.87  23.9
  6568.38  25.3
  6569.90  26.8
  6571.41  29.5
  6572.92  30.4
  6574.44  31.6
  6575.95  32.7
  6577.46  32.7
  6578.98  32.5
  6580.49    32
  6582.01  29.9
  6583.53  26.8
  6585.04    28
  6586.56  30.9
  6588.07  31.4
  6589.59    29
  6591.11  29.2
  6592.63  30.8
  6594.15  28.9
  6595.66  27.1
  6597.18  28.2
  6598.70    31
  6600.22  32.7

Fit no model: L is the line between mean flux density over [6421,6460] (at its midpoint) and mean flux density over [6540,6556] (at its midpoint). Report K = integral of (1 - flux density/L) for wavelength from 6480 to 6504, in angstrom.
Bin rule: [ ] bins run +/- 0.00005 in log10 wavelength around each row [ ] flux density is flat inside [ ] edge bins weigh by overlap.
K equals 0.3 angstrom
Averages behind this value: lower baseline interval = 29.6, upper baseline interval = 27.6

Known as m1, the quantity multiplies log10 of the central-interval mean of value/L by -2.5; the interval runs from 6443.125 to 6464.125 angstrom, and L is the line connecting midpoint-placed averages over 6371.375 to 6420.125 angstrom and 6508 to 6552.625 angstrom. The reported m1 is 0.06 mag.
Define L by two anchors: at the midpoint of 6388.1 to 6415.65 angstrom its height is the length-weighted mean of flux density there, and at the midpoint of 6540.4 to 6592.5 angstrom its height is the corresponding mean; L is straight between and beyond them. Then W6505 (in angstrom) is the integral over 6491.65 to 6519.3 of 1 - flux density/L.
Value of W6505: 0.8 angstrom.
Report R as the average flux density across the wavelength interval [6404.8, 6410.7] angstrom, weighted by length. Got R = 30.6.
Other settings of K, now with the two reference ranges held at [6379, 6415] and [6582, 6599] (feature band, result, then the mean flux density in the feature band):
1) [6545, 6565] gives 2.8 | 25.6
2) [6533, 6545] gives 0.7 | 28.1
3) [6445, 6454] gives 0.8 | 28.6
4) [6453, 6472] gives 1.3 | 28.9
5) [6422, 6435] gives 0.5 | 30.2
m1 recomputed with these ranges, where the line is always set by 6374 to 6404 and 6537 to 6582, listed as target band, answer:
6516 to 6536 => 0.02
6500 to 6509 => 0.04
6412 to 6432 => 0.04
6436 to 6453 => 0.03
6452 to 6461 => 0.09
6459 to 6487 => -0.01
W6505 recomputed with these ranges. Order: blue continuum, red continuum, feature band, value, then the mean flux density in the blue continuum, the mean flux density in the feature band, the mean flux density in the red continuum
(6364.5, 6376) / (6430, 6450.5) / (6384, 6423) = -1.5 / 30.2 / 31.6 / 30.6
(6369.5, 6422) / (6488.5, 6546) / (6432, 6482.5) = -0.3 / 31.5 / 30.1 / 28.4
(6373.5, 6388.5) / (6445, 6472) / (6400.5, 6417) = -0.3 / 31.9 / 31.3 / 28.8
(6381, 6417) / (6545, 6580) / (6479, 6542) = -0.2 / 31.9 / 28.6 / 27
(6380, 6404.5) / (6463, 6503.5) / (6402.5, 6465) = 1.8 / 32.2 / 30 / 29.3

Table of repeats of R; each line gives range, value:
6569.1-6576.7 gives 30.2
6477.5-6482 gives 31.8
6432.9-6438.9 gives 31.2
